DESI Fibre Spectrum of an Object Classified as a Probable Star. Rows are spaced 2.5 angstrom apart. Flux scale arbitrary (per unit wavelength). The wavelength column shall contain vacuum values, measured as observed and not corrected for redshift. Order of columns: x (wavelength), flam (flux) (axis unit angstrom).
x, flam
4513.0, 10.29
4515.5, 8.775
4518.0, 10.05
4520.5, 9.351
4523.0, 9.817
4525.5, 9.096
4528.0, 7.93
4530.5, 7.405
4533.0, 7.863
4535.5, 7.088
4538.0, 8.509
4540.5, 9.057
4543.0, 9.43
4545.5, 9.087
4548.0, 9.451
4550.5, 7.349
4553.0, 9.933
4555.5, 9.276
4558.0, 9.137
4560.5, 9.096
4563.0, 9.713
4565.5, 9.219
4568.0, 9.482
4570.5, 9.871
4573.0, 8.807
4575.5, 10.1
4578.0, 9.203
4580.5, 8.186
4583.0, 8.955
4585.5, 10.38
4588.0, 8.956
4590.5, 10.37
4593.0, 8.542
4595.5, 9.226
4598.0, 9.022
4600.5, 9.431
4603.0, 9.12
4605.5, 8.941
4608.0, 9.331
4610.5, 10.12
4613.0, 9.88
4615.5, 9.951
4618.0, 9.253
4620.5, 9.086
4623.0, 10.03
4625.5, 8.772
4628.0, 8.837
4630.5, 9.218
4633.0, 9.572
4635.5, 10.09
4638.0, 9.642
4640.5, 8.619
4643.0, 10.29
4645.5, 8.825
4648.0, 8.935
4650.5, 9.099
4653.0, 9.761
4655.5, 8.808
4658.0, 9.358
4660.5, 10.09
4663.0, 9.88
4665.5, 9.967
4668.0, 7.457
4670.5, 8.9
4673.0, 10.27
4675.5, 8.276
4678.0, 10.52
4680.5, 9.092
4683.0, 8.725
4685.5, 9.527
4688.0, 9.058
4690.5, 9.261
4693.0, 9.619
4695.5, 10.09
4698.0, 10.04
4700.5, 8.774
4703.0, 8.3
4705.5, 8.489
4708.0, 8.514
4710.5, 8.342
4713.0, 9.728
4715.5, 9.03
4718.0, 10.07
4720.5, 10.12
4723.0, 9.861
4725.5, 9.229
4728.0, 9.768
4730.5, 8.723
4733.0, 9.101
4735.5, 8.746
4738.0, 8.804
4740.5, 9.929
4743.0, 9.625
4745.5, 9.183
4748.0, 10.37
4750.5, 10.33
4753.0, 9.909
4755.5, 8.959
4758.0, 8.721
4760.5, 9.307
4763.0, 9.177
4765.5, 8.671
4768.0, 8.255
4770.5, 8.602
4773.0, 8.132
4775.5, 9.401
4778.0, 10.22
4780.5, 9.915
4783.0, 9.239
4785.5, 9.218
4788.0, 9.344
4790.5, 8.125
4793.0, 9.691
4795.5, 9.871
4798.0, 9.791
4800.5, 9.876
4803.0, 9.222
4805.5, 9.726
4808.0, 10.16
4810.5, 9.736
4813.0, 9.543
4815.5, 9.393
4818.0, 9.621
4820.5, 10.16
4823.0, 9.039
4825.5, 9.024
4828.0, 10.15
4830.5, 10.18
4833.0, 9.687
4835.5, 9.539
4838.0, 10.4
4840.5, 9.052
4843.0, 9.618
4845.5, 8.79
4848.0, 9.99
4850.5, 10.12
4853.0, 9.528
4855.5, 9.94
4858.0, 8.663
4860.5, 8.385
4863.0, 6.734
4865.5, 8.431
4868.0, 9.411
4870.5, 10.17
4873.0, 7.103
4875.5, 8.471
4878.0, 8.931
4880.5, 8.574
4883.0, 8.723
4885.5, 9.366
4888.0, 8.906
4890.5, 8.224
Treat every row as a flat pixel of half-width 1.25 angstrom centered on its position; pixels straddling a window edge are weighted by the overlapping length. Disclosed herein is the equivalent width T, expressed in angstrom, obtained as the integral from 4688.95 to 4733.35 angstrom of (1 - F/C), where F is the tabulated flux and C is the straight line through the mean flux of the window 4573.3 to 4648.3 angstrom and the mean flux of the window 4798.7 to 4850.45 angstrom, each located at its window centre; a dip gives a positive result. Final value 1.0 angstrom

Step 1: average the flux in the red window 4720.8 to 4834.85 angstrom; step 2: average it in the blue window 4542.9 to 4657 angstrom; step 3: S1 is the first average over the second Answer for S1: 1.01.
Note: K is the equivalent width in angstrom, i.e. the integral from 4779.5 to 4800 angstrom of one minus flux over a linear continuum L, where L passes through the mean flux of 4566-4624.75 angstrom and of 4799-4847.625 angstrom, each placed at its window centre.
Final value 0.4 angstrom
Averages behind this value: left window 9.39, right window 9.63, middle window 9.41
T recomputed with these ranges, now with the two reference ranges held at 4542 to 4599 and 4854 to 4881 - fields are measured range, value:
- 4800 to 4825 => -2.5 angstrom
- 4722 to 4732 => -0.5 angstrom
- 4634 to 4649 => -0.5 angstrom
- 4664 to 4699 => -1.3 angstrom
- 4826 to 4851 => -3.0 angstrom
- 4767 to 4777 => 0.2 angstrom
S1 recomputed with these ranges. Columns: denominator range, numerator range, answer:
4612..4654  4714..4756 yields 1.01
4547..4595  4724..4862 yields 1.02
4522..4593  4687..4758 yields 1.04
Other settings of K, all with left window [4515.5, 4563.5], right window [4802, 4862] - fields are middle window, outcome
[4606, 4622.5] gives -1.0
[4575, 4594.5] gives -0.7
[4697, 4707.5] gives 0.5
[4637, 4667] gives -1.0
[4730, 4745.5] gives 0.3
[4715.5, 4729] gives -0.6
